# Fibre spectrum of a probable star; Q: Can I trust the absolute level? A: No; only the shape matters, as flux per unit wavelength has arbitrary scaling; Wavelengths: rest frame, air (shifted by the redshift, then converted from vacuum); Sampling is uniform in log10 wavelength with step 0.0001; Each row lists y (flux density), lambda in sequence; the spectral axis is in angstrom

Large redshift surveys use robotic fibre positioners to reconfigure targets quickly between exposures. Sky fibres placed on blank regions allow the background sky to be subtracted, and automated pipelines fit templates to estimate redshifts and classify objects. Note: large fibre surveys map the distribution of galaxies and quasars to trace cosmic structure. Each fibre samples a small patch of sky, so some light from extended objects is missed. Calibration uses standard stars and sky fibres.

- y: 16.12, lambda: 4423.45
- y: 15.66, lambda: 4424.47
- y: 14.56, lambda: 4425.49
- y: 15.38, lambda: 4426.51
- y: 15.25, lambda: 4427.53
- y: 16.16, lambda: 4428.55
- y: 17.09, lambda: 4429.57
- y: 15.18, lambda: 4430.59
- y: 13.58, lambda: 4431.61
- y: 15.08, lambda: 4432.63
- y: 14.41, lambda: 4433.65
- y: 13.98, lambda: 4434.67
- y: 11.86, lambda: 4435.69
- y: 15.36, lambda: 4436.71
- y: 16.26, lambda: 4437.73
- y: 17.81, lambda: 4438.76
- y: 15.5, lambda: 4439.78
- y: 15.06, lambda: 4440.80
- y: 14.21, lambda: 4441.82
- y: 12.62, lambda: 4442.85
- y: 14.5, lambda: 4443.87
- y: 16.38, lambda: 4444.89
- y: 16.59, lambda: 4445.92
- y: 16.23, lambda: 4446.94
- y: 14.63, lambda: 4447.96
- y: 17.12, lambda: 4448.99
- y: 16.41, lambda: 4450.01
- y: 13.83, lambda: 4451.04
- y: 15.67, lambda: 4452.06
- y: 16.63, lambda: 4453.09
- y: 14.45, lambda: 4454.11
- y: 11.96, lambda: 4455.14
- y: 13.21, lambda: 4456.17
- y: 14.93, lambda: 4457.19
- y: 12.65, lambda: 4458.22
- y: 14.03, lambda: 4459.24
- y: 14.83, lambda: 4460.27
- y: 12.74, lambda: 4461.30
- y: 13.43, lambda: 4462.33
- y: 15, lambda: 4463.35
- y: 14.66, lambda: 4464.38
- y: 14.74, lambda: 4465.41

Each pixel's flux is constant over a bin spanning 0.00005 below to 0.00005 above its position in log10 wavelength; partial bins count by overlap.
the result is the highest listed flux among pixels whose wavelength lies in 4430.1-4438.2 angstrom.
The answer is 16.26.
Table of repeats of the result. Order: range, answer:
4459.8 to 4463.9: 15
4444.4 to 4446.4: 16.59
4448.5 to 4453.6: 17.12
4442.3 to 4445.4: 16.38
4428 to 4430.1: 17.09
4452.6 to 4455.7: 16.63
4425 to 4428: 15.38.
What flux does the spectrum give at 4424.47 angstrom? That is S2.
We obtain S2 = 15.66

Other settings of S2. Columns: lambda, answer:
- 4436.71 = 15.36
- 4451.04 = 13.83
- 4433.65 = 14.41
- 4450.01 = 16.41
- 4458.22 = 12.65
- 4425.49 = 14.56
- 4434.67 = 13.98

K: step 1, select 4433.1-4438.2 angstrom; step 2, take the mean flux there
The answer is 14.4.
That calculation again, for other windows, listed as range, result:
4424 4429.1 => 15.4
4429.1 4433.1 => 15.2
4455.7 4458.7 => 13.6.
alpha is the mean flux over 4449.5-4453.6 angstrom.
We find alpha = 15.6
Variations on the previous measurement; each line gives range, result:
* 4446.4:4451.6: 15.7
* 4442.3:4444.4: 13.6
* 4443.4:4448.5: 15.7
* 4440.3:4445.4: 14.6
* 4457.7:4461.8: 13.6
